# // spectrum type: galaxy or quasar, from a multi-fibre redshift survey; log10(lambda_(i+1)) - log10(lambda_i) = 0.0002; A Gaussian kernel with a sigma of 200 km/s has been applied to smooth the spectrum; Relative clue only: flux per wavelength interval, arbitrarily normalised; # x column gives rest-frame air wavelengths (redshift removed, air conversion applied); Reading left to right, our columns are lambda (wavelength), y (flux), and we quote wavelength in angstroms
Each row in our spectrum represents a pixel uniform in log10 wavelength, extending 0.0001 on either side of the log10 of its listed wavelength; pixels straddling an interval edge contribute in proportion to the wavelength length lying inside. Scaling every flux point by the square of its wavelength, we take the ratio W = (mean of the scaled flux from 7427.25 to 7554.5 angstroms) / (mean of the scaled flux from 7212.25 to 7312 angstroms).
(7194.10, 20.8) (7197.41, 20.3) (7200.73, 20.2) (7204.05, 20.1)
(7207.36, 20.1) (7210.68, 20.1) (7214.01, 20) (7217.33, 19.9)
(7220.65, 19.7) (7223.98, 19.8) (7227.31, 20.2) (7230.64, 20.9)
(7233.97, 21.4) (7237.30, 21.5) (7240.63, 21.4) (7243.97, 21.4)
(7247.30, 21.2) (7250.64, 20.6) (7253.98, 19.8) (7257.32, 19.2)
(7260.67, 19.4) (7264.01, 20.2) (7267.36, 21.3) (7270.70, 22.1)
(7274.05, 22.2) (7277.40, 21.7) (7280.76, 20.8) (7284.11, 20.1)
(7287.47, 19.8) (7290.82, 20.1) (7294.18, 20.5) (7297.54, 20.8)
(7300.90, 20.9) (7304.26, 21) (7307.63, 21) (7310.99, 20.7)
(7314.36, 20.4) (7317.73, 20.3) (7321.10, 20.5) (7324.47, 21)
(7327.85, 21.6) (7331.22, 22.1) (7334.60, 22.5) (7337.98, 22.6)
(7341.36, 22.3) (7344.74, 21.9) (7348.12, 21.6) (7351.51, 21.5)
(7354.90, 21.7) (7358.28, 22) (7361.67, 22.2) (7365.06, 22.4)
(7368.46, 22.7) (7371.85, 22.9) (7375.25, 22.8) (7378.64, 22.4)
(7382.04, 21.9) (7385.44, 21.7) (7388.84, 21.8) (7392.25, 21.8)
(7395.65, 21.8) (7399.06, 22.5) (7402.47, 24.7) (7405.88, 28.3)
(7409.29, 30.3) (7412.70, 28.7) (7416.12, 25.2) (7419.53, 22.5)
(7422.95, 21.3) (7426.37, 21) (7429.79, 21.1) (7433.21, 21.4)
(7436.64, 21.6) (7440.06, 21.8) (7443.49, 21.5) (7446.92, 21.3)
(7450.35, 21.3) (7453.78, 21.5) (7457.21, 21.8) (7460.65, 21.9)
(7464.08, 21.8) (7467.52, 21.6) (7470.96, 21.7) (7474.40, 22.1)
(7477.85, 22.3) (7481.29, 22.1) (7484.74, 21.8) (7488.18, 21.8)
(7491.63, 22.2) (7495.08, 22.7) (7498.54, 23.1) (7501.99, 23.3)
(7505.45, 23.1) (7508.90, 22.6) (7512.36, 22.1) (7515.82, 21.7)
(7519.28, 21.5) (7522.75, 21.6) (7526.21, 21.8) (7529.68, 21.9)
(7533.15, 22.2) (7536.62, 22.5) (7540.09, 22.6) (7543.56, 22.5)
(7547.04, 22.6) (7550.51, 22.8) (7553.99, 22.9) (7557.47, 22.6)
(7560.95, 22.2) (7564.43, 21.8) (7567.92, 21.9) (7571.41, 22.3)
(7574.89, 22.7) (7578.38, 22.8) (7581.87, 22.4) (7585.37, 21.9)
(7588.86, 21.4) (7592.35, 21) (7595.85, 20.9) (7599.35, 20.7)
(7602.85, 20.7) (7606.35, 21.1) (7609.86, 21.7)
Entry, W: 1.14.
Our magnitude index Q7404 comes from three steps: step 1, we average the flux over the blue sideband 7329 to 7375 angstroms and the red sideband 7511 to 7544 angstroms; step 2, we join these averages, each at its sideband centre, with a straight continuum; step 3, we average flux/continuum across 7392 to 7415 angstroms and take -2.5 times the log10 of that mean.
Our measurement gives -0.160 mag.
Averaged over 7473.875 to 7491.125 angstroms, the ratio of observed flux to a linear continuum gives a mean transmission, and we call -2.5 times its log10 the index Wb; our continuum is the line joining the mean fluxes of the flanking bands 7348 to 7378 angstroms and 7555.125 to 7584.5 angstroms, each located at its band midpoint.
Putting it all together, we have 0.01 mag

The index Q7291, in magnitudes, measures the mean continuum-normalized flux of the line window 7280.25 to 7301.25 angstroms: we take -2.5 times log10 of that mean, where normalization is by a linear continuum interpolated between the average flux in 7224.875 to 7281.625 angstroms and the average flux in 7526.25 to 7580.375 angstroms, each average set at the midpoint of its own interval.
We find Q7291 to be 0.036 mag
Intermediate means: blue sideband 20.9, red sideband 22.4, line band 20.4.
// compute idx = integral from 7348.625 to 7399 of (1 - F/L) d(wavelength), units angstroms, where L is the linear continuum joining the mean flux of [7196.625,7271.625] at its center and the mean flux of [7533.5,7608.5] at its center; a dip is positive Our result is -2.4 angstroms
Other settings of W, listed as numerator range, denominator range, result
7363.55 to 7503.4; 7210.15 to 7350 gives 1.13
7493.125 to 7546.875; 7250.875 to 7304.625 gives 1.16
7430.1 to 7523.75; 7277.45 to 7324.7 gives 1.12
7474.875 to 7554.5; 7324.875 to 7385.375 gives 1.05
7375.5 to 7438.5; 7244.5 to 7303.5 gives 1.17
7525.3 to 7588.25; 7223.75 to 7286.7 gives 1.16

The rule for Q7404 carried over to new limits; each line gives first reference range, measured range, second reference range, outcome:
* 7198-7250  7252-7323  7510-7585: 0.01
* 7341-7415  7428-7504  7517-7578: 0.04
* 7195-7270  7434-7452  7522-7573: 0.01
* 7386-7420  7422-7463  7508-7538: 0.11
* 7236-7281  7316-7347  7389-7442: 0.02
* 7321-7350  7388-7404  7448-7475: -0.04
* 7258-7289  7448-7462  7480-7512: 0.03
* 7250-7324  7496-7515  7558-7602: -0.06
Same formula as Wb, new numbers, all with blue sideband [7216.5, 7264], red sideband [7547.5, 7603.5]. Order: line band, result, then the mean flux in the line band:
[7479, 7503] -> -0.04 mag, 22.4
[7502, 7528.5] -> -0.02 mag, 22.1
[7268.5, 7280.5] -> -0.06 mag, 21.8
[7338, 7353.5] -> -0.05 mag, 21.9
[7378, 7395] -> -0.04 mag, 21.9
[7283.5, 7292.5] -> 0.04 mag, 20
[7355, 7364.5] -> -0.05 mag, 22.1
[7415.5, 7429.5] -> -0.04 mag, 22.2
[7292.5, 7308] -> 0.00 mag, 20.8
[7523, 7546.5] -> -0.02 mag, 22.2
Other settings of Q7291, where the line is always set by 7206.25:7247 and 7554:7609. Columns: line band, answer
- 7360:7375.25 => -0.076 mag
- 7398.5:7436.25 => -0.144 mag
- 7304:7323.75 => 0.012 mag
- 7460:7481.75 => -0.026 mag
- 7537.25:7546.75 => -0.044 mag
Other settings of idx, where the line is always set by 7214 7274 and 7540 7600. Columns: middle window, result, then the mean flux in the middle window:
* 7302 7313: 0.01 angstroms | 20.9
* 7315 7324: 0.21 angstroms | 20.5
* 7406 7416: -3.38 angstroms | 28.6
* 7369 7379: -0.72 angstroms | 22.8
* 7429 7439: 0.04 angstroms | 21.4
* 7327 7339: -0.68 angstroms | 22.2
